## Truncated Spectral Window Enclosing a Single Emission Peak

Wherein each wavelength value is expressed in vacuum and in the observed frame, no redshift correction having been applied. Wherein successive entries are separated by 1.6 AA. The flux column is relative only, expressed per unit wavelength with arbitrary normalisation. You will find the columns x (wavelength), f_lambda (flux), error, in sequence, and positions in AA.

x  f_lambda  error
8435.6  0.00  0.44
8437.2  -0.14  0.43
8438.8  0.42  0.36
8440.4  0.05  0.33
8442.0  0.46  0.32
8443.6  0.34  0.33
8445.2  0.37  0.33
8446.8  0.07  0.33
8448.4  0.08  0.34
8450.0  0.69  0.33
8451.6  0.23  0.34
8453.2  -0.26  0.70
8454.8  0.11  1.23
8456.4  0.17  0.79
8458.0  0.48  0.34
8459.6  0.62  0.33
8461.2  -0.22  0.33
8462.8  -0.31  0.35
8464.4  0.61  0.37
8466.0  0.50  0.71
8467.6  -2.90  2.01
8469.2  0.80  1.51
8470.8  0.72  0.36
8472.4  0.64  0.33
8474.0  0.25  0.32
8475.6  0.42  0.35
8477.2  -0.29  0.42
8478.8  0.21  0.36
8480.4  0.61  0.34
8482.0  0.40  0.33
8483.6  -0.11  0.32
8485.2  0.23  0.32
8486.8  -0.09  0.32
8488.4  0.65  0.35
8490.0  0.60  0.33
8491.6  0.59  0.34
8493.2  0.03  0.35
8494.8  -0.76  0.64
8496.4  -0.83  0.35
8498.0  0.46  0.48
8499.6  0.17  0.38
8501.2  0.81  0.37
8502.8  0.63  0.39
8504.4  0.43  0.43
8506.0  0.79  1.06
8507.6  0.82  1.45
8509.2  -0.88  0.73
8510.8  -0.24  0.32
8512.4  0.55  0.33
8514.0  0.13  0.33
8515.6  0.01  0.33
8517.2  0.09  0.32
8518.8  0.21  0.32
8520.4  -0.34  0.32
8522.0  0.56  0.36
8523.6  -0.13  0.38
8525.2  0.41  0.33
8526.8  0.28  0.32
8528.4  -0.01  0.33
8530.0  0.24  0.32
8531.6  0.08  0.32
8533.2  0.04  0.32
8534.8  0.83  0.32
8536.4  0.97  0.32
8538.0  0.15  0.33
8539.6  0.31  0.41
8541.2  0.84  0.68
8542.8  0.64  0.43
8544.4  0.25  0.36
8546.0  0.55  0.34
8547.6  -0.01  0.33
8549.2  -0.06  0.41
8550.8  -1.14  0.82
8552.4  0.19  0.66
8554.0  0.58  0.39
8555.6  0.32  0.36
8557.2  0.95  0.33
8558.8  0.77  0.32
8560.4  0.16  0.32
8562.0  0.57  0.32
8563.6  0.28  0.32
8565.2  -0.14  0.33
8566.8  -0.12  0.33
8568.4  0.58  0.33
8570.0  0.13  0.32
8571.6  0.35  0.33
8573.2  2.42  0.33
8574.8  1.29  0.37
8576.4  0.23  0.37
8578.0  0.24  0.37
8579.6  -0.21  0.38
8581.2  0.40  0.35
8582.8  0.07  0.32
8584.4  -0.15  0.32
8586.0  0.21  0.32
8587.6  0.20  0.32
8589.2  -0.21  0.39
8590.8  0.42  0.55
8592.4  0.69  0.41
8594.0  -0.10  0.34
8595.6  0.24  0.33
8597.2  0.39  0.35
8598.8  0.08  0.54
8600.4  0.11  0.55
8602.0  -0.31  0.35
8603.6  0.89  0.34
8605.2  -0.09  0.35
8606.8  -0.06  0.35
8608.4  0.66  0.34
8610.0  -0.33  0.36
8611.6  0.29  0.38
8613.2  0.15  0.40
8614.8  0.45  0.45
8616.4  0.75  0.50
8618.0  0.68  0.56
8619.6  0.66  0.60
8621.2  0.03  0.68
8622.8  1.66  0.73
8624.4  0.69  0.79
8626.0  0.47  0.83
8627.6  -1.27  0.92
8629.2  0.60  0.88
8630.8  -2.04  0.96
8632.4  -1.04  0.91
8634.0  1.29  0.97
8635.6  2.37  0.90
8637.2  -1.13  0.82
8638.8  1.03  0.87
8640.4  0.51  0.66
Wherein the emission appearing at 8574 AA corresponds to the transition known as H-gamma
